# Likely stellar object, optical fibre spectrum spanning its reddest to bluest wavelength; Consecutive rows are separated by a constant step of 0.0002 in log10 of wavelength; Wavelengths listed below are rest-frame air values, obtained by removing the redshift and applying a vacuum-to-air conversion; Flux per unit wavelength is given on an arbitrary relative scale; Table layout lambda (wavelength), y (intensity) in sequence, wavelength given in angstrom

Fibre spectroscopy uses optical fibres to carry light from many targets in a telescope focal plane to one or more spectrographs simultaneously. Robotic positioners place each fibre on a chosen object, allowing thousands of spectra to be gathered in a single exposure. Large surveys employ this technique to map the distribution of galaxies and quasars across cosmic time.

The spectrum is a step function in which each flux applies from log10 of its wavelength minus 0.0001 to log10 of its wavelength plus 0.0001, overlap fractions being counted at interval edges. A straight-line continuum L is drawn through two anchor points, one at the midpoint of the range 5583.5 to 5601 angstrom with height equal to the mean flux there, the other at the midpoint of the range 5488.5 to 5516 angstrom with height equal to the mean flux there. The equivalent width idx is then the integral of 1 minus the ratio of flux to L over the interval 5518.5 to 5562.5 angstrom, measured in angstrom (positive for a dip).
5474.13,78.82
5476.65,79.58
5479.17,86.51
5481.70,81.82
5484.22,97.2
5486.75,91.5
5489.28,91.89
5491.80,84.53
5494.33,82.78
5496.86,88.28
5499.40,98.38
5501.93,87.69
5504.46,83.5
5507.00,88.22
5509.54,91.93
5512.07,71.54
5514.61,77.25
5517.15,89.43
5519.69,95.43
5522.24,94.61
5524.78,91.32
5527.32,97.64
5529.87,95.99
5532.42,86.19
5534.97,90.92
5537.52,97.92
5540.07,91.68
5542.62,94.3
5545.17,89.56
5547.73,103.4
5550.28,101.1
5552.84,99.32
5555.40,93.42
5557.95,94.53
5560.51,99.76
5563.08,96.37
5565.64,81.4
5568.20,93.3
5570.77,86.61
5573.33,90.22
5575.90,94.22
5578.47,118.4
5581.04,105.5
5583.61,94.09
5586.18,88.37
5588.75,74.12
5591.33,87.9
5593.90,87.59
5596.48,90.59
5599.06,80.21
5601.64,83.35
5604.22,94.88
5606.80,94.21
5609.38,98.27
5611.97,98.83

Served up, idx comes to -4.8 angstrom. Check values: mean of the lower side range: 85.9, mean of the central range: 95.1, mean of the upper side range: 85.5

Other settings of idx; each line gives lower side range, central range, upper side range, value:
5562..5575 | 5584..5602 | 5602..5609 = 1.4 angstrom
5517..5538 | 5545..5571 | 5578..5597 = -0.6 angstrom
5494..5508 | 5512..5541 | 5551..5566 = 0.2 angstrom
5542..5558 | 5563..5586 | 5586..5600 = -1.4 angstrom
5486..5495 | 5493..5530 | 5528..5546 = 0.5 angstrom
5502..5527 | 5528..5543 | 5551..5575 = -0.5 angstrom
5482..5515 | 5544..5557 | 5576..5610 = -1.1 angstrom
